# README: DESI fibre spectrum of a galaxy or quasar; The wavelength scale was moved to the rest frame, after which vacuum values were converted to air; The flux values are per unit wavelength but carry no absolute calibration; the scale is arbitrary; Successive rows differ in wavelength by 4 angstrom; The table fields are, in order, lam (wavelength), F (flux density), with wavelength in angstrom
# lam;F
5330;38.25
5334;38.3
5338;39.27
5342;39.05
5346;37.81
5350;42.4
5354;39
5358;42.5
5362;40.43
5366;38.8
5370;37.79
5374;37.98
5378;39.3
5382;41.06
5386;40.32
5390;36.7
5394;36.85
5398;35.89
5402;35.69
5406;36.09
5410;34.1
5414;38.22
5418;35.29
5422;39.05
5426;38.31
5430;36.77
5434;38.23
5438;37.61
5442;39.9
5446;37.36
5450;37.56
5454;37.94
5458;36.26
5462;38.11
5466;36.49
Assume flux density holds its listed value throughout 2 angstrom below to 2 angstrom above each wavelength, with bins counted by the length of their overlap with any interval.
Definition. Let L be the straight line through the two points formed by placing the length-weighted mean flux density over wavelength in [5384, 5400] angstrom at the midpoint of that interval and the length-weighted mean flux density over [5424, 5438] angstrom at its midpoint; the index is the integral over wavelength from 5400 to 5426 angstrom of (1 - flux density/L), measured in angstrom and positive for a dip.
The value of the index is 0.7 angstrom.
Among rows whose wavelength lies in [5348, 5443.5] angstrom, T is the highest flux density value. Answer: 42.5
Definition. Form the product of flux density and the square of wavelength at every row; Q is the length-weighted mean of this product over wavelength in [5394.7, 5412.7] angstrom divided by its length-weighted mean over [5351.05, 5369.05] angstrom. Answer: 0.90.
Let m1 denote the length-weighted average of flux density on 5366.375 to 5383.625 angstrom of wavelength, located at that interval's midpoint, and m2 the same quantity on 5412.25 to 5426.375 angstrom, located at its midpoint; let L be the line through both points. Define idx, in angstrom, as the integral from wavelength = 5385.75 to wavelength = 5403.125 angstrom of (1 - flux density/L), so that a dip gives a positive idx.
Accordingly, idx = 0.7 angstrom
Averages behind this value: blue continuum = 39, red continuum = 37.6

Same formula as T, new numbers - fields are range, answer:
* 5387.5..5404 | 36.85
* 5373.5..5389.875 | 41.06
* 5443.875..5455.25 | 37.94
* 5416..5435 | 39.05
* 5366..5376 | 38.8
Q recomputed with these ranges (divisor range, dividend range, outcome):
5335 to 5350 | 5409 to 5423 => 0.96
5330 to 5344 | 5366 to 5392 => 1.02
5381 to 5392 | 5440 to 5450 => 1.00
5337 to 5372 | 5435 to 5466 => 0.99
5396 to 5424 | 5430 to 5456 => 1.06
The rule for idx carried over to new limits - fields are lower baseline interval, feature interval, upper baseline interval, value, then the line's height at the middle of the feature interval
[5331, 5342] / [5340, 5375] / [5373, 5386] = -0.31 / 39.2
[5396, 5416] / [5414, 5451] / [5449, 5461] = -1.12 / 36.7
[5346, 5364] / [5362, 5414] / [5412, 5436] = 2.09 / 39.2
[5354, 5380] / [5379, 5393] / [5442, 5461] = -0.06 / 39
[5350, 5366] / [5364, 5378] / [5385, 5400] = 0.35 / 39.4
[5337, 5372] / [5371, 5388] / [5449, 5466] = -0.19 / 39.1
